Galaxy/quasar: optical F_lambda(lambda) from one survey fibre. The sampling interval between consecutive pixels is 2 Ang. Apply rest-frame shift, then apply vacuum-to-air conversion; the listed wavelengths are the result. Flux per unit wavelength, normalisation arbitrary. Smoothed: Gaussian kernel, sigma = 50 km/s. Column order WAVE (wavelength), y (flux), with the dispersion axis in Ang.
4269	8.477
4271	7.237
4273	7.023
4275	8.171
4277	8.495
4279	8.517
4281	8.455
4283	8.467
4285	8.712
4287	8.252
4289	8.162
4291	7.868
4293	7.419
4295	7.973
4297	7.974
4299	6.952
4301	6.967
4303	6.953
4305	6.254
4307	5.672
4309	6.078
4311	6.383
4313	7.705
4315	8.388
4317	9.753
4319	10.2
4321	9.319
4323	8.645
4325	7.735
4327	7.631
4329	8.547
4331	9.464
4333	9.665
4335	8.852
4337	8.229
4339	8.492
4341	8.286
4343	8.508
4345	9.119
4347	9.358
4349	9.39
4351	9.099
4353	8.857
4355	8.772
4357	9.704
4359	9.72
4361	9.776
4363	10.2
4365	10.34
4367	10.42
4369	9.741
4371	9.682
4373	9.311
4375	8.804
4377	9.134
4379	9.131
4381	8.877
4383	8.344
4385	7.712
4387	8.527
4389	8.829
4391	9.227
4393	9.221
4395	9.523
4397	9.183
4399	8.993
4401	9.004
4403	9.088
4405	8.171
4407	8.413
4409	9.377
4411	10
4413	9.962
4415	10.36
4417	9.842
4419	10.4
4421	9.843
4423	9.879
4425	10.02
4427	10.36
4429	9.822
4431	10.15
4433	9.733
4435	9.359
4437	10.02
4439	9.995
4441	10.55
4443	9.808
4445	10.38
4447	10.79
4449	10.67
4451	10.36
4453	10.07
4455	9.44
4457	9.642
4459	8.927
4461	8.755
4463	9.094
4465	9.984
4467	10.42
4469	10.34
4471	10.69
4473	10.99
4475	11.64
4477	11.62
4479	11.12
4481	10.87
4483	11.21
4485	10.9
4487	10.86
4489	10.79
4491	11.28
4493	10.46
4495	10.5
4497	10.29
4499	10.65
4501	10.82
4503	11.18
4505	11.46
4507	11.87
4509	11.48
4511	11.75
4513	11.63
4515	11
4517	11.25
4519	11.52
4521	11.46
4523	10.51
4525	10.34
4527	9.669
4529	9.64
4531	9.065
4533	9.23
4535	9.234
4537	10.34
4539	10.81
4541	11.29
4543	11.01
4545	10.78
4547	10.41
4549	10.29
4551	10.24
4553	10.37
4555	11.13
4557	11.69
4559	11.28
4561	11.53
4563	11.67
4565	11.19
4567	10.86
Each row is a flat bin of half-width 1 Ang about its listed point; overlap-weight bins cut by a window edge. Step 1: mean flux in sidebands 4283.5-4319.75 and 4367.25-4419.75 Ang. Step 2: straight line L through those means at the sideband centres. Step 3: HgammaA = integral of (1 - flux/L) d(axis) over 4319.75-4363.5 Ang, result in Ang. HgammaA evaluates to -3.4 Ang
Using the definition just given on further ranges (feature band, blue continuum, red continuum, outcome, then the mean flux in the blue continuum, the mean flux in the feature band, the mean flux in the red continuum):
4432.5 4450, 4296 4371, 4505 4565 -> -0.70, 8.59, 10.2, 10.8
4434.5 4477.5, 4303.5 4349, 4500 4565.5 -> -1.18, 8.3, 10.2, 10.8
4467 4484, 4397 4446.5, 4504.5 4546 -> -1.29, 9.73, 11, 10.7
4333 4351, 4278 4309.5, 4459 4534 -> -1.16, 7.57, 8.85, 10.7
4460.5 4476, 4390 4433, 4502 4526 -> 0.35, 9.57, 10.3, 11.3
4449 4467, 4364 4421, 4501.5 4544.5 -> 0.67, 9.28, 9.65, 10.8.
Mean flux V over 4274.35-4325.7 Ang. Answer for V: 7.9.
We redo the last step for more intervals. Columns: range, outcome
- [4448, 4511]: 10.6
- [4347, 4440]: 9.44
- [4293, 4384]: 8.62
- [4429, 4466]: 9.87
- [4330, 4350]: 8.94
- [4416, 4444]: 9.98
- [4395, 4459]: 9.78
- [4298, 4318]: 7.11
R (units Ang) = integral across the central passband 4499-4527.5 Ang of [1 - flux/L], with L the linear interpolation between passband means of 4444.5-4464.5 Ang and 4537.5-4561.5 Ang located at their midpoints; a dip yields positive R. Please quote -1.9 Ang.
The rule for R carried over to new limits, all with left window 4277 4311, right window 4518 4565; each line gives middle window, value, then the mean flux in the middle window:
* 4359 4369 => -2.0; 10.1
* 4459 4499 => -3.1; 10.6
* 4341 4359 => -1.9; 9.09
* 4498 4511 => -1.5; 11.3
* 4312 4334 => -2.6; 8.82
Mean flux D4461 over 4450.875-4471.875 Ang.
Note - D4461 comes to 9.76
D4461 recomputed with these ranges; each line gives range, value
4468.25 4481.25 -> 11.1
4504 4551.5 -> 10.7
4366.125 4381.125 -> 9.41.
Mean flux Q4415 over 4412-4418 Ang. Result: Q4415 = 10.1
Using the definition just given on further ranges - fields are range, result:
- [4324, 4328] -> 7.68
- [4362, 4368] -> 10.3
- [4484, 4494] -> 10.9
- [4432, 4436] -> 9.55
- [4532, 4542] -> 10.2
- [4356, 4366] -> 9.95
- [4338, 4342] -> 8.39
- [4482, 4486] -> 11.1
